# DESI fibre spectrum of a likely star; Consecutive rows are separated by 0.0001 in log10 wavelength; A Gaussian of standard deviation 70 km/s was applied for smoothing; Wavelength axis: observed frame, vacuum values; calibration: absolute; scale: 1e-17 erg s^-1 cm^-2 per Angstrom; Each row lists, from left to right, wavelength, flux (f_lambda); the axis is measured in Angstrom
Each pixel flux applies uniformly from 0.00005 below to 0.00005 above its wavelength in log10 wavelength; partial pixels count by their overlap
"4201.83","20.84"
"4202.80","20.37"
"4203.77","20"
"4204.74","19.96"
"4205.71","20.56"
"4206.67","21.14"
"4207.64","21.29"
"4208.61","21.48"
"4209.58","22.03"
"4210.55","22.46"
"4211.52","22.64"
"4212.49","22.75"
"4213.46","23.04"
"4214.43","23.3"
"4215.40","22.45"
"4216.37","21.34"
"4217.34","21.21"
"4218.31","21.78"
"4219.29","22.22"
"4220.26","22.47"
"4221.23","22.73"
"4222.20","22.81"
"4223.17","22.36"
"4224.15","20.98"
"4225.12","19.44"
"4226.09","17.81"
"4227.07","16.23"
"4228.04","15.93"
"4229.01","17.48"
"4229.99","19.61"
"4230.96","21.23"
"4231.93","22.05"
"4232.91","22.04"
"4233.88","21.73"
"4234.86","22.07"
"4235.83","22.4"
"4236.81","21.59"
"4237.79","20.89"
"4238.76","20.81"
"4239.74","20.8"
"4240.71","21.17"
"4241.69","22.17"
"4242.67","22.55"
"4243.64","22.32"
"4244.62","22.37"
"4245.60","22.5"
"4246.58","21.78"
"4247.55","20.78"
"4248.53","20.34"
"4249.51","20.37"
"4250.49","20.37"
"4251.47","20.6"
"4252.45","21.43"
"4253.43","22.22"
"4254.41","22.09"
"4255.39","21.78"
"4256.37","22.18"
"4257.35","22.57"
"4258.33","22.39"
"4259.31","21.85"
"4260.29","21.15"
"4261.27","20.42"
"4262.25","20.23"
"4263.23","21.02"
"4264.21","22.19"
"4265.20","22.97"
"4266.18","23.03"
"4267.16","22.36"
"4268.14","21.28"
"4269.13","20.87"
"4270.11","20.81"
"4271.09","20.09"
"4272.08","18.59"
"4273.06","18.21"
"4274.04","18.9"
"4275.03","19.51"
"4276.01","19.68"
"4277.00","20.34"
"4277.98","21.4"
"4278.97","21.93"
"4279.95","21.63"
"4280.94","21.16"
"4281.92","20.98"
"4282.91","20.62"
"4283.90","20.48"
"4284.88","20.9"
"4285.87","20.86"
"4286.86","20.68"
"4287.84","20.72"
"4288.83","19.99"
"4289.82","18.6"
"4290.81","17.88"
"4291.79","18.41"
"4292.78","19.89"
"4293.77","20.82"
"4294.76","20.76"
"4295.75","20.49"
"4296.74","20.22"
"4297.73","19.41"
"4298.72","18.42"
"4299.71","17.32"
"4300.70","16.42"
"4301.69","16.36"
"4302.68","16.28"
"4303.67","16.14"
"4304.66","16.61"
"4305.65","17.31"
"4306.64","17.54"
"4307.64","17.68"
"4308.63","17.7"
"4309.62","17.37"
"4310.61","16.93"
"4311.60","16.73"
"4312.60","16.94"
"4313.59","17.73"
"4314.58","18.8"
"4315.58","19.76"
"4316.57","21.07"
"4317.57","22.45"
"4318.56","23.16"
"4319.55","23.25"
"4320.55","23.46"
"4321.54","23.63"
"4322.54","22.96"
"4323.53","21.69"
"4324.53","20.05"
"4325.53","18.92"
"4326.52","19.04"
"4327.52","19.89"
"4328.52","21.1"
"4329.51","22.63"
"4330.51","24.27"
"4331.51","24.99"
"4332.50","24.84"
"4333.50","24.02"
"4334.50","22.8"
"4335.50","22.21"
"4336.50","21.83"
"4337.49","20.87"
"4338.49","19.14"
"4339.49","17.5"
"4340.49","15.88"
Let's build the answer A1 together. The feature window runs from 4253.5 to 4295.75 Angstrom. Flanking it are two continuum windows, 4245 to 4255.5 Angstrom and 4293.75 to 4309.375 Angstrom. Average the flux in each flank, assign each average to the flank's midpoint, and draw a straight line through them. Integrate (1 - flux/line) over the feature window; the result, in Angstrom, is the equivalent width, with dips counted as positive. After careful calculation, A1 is -2.28 Angstrom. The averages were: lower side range 21.3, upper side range 18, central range 20.8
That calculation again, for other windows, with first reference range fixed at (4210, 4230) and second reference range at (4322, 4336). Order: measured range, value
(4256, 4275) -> 0.4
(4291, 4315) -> 4.2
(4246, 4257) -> 0.0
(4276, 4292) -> 0.9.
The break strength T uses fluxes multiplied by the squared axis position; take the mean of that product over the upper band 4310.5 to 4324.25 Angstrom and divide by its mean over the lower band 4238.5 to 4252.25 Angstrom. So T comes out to 1.00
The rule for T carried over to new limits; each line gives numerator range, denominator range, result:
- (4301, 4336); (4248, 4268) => 0.96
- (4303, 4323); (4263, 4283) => 0.95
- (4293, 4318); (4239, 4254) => 0.88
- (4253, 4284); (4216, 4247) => 1.02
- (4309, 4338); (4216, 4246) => 1.05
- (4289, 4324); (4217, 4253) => 0.94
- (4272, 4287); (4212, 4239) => 0.99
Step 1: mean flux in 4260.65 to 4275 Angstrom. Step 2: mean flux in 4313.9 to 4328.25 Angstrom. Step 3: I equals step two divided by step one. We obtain 1.02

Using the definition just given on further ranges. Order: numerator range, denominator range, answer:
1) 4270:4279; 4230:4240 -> 0.92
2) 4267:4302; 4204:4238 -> 0.94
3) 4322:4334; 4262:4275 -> 1.06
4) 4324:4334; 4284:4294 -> 1.10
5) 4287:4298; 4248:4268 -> 0.92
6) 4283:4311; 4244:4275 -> 0.88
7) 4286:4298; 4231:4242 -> 0.92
